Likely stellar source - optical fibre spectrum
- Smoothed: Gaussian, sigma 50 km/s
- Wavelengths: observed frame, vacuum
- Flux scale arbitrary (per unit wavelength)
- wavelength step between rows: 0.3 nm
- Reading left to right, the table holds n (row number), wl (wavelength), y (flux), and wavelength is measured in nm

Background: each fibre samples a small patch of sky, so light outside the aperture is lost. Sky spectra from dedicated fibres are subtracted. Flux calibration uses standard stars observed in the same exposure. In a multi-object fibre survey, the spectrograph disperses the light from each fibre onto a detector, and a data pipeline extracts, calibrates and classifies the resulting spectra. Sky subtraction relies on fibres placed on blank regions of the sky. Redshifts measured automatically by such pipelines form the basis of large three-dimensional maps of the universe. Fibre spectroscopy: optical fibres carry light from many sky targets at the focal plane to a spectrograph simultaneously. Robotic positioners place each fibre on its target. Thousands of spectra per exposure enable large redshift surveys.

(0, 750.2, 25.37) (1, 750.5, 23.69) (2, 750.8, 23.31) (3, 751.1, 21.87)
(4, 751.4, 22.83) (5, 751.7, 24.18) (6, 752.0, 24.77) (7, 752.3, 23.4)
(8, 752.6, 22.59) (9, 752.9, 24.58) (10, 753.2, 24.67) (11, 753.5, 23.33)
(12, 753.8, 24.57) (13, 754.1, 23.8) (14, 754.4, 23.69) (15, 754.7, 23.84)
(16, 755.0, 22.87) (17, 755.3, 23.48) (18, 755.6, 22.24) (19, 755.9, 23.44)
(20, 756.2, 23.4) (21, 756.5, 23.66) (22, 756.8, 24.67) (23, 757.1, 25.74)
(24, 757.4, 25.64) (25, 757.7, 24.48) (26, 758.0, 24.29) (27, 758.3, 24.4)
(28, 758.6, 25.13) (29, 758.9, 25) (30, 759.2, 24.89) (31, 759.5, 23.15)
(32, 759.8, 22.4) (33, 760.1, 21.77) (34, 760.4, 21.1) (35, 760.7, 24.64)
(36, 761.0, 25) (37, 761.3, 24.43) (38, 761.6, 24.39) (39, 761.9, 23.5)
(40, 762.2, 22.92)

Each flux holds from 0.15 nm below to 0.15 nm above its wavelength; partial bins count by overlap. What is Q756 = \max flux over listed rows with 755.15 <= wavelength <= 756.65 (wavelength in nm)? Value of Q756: 23.66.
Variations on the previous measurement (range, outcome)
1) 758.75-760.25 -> 25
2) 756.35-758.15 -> 25.74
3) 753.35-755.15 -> 24.57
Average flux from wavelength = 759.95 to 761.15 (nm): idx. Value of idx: 23.1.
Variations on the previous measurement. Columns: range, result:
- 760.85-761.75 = 24.6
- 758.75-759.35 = 24.9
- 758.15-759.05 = 24.8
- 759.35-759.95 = 22.8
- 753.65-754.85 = 24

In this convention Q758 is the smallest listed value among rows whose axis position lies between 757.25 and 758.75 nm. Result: 24.29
